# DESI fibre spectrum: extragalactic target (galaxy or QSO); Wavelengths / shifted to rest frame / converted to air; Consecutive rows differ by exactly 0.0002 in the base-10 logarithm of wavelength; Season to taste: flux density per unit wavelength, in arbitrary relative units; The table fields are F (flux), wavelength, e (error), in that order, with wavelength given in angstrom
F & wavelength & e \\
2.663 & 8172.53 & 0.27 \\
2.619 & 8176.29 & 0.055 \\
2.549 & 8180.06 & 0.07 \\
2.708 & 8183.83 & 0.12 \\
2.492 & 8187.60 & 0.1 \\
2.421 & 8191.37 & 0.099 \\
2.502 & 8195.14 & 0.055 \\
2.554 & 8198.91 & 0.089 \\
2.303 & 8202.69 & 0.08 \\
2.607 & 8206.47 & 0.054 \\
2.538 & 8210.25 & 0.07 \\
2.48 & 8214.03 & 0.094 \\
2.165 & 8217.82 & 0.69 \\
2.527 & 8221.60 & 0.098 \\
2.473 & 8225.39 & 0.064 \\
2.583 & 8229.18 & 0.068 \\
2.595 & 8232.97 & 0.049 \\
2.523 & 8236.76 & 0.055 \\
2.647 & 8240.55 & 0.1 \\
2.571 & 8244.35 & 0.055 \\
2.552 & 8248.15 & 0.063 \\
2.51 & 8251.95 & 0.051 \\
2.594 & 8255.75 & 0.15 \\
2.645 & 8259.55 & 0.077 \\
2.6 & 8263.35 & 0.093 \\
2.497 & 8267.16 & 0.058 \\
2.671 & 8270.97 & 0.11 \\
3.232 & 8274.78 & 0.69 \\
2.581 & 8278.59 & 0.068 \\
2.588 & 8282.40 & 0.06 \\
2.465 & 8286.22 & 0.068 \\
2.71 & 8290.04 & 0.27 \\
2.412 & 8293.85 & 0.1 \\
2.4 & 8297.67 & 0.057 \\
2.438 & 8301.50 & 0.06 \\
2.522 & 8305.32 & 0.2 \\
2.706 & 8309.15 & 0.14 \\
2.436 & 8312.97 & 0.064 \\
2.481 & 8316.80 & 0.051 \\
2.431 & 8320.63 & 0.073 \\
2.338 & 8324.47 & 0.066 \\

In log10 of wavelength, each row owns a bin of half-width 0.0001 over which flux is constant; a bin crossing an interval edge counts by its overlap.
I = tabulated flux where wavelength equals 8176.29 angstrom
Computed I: 2.619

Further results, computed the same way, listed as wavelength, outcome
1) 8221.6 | 2.527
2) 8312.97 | 2.436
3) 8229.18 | 2.583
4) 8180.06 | 2.549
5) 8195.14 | 2.502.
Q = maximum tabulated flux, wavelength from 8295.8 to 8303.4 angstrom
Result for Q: 2.438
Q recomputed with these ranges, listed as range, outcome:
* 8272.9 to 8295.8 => 3.232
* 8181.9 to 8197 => 2.708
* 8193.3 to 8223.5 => 2.607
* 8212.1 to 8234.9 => 2.595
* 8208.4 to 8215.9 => 2.538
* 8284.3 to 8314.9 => 2.71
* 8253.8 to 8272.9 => 2.671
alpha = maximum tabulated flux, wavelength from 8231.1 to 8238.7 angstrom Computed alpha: 2.595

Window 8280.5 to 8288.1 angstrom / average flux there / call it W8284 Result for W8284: 2.53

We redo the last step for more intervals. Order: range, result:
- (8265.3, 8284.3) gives 2.71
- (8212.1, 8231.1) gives 2.45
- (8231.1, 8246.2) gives 2.58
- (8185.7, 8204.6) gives 2.46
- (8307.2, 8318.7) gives 2.54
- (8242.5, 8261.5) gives 2.58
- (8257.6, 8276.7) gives 2.73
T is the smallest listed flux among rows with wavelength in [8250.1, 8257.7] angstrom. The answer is 2.51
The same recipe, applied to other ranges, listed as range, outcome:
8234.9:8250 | 2.523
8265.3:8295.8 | 2.412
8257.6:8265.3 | 2.6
